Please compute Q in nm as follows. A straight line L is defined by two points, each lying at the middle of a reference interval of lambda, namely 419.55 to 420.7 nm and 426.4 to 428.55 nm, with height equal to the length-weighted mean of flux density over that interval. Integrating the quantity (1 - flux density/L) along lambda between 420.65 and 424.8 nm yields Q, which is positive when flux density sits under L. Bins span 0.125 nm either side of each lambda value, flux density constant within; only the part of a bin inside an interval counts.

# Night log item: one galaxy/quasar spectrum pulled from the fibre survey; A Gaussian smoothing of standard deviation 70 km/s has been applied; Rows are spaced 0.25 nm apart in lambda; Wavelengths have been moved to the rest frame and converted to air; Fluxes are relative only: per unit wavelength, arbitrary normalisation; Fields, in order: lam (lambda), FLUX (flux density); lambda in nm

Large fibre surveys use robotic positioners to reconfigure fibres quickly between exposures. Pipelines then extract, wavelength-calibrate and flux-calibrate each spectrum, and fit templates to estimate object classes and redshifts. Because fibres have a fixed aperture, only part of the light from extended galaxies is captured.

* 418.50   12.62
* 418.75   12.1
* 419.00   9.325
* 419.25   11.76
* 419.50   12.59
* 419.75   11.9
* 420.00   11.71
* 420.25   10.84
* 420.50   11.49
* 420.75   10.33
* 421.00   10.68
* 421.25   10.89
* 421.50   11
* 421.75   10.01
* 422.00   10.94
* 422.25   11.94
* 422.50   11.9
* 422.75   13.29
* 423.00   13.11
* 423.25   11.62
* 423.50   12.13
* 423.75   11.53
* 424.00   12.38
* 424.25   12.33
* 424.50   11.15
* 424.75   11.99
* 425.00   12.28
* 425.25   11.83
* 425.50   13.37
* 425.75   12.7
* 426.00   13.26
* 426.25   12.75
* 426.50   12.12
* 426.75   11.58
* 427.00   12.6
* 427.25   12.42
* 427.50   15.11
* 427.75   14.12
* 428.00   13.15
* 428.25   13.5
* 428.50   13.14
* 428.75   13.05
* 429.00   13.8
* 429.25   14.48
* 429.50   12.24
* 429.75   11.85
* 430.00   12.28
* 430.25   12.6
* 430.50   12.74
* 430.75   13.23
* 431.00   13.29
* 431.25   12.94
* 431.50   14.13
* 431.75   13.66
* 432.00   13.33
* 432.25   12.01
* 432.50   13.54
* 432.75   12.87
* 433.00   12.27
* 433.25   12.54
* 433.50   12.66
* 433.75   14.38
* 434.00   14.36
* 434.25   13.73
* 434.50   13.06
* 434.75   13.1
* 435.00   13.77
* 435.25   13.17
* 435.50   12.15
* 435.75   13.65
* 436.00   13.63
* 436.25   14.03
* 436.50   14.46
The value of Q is 0.16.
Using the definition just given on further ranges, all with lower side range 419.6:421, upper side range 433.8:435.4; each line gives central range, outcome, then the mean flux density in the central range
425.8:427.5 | -0.06 nm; 12.7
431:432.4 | -0.02 nm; 13.2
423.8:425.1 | -0.01 nm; 12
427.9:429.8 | -0.09 nm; 13.2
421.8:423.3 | -0.06 nm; 12.1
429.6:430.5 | 0.04 nm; 12.3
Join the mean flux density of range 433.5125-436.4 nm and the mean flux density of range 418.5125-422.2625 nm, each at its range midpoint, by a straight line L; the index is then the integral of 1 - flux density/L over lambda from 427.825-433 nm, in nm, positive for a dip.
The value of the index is -0.12 nm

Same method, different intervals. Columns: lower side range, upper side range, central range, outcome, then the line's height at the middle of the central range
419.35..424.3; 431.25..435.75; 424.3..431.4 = -0.22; 12.4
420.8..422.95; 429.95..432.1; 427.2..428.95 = -0.14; 12.6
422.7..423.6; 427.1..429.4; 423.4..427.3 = 0.21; 13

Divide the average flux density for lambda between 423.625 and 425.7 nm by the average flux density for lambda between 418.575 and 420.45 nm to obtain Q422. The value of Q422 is 1.06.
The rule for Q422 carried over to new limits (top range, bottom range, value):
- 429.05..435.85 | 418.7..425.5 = 1.13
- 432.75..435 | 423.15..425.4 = 1.11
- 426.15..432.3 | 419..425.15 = 1.12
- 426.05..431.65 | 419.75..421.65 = 1.18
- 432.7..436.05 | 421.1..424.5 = 1.13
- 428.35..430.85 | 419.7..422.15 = 1.18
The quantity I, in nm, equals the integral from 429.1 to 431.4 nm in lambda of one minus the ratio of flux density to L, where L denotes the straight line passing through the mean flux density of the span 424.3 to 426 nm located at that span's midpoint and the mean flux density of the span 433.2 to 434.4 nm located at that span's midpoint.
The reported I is 0.03 nm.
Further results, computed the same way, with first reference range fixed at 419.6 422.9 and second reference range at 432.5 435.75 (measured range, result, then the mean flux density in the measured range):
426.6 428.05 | -0.11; 13.1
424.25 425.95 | -0.06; 12.3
